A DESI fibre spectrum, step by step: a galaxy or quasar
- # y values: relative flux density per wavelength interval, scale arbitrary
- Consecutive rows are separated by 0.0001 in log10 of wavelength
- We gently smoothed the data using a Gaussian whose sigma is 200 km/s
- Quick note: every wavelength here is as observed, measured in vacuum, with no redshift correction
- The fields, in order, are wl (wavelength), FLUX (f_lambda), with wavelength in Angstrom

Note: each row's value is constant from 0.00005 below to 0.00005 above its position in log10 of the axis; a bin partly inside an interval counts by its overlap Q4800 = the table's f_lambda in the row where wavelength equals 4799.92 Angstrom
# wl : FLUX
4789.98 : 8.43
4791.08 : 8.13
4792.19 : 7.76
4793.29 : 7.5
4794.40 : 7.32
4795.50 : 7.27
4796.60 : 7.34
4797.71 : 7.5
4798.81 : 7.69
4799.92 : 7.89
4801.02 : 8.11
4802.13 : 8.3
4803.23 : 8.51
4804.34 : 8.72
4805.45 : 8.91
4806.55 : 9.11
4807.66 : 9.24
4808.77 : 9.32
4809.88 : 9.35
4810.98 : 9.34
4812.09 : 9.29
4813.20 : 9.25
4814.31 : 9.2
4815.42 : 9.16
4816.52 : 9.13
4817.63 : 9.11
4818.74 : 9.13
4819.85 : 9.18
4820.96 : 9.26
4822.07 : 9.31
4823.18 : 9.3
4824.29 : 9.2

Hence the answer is 7.89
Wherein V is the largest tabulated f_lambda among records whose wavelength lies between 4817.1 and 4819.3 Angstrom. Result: 9.13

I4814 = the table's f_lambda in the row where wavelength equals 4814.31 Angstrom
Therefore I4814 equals 9.2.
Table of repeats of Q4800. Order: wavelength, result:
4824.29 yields 9.2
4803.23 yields 8.51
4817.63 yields 9.11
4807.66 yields 9.24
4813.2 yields 9.25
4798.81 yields 7.69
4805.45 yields 8.91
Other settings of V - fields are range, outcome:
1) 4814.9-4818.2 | 9.16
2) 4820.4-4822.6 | 9.31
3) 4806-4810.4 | 9.35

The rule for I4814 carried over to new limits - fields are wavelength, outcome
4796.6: 7.34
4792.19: 7.76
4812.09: 9.29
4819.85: 9.18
